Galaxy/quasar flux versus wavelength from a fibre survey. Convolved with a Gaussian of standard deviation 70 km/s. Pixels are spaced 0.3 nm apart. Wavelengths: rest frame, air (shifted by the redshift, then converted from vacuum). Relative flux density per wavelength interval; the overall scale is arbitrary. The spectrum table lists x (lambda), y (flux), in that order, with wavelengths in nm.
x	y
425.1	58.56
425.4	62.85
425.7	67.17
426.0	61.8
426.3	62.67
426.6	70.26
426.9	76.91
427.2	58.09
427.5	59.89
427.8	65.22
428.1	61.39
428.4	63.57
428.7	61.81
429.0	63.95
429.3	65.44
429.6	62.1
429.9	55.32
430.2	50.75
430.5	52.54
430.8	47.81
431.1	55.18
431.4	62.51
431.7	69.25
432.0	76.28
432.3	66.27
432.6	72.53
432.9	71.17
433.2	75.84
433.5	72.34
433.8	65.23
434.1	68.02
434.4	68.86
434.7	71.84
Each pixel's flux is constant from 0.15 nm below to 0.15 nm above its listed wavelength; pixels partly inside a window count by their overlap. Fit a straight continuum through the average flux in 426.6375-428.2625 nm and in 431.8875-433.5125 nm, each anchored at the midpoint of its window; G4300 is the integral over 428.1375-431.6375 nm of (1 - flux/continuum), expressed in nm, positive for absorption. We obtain 0.49 nm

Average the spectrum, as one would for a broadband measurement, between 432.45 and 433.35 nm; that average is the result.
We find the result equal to 73.2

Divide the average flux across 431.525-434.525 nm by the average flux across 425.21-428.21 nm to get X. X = 1.09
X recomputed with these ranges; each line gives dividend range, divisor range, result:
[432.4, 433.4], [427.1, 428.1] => 1.19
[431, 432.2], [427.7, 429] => 1.05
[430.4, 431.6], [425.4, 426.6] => 0.86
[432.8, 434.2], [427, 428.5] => 1.14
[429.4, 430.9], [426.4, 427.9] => 0.82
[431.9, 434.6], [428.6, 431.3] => 1.23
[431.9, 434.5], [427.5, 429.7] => 1.12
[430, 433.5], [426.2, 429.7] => 0.99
